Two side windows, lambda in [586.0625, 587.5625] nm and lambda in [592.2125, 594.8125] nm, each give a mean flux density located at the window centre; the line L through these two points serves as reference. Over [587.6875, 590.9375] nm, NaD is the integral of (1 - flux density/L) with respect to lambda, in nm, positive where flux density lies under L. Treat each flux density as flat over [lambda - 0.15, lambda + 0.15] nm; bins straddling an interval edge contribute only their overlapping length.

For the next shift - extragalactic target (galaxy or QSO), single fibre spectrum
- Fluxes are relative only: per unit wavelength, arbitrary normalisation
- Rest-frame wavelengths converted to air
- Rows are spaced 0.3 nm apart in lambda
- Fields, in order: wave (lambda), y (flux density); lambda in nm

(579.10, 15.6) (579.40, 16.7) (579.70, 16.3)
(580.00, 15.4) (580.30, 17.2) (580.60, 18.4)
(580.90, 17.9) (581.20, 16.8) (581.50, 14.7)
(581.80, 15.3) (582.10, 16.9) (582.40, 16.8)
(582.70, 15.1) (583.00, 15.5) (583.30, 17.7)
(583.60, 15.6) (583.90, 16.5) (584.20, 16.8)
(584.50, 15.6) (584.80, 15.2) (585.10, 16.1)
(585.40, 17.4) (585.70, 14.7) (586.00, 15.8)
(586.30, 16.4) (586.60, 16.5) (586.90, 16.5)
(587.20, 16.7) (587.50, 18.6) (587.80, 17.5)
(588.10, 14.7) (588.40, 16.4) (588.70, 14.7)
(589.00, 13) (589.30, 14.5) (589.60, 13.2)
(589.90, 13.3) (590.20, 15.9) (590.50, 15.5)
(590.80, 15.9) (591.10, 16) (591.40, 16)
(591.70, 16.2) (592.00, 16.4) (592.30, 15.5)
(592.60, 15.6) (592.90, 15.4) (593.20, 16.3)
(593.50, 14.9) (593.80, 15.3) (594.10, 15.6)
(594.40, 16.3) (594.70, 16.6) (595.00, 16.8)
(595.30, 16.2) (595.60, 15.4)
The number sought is 0.29 nm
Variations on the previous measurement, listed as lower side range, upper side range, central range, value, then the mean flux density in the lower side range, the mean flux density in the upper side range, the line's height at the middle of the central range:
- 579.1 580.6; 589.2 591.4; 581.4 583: 0.040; 16.5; 15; 16.2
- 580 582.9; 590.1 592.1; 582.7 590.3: 0.209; 16.5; 16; 16.2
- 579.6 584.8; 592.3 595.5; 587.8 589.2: 0.096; 16.3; 15.9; 16.1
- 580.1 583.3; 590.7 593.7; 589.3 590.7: 0.125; 16.5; 15.8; 16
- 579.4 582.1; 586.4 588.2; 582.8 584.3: 0.026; 16.5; 16.8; 16.6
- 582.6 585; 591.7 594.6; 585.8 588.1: -0.107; 16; 15.7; 15.9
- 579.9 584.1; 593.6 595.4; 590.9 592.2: 0.005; 16.4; 16.1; 16.2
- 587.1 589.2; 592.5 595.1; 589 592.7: 0.149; 15.9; 15.9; 15.9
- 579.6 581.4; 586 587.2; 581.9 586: 0.129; 17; 16.4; 16.6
